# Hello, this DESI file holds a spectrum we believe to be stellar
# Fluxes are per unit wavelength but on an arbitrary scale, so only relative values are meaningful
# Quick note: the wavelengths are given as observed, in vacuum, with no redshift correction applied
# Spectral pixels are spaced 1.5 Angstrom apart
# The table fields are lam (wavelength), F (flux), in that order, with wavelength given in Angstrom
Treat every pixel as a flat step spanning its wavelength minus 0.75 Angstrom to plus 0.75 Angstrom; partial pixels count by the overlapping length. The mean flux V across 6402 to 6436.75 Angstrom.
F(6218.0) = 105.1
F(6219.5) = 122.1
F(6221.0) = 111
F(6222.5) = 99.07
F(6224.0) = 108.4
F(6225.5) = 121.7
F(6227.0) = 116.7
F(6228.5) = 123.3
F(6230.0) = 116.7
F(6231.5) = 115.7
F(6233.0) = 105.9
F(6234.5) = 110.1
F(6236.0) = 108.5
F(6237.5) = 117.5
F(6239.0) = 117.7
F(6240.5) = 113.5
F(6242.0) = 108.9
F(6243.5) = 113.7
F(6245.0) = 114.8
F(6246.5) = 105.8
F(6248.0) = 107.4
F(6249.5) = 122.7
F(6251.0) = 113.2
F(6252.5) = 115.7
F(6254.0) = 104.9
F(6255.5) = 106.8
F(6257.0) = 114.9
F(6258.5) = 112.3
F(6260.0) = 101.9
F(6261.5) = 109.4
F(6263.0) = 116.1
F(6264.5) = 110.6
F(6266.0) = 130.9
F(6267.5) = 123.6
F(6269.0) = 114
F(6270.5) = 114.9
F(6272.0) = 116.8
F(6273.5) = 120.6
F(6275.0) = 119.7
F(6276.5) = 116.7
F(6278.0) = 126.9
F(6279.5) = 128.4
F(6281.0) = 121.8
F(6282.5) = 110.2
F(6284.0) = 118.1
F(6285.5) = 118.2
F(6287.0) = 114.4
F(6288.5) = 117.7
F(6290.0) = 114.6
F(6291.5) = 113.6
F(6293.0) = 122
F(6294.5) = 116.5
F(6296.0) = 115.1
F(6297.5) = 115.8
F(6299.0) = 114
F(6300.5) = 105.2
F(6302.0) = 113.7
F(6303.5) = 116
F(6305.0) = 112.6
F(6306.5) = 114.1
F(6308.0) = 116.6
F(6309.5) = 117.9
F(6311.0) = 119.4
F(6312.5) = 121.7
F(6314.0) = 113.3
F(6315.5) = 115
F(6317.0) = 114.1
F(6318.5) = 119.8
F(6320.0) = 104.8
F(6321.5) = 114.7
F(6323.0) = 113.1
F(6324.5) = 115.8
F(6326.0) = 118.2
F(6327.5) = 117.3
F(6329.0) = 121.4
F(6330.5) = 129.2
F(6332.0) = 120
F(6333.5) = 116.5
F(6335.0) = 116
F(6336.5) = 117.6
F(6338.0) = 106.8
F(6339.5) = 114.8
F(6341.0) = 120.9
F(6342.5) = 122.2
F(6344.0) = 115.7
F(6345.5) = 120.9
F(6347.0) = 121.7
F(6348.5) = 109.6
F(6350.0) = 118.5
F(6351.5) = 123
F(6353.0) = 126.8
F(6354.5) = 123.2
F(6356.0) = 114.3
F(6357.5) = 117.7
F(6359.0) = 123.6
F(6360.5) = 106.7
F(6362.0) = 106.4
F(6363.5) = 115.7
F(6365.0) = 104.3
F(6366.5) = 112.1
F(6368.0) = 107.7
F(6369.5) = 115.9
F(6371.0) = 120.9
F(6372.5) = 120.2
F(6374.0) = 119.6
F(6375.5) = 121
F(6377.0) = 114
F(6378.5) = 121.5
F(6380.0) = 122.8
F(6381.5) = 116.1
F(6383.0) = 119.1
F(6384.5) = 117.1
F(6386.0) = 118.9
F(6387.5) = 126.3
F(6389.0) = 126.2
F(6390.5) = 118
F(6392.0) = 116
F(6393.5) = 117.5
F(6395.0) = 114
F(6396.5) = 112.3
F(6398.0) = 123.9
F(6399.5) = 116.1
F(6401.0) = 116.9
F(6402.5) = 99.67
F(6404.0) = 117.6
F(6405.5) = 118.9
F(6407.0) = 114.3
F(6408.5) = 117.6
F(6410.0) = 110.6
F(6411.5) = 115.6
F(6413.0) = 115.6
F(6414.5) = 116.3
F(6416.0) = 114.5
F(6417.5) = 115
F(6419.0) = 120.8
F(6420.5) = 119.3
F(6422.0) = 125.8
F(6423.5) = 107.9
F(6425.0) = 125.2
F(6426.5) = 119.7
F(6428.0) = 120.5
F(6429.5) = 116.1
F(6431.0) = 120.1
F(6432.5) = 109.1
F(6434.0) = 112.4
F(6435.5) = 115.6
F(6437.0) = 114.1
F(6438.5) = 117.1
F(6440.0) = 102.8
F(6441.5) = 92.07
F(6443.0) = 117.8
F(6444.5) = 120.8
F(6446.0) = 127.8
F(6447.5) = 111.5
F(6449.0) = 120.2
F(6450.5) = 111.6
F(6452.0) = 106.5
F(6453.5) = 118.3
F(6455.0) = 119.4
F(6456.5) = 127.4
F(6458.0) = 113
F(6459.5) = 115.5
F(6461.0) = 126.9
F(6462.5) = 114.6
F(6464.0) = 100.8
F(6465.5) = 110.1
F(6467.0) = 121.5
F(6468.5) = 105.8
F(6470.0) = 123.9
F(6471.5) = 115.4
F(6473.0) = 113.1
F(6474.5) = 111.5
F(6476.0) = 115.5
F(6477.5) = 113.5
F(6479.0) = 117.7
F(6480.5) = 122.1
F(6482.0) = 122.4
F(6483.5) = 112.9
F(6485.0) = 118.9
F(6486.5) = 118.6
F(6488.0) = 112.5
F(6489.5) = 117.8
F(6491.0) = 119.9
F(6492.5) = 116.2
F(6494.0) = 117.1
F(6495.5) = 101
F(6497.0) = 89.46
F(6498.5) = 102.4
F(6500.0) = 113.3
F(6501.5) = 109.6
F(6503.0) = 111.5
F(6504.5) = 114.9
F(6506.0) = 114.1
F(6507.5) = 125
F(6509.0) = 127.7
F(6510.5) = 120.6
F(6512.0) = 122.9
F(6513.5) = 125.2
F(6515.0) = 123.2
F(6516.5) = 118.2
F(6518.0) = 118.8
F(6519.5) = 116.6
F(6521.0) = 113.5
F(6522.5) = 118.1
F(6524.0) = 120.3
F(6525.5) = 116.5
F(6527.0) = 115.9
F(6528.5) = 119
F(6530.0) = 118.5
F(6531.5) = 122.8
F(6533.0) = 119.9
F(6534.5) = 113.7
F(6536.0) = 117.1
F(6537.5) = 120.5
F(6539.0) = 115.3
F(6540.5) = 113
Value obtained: 116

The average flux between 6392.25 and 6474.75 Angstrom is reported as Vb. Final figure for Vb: 115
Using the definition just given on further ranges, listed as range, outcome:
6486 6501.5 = 111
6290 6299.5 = 116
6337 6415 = 117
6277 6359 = 117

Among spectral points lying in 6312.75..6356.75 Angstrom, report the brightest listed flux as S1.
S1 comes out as 129.2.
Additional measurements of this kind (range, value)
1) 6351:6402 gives 126.8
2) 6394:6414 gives 123.9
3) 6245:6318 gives 130.9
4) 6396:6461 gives 127.8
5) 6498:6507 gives 114.9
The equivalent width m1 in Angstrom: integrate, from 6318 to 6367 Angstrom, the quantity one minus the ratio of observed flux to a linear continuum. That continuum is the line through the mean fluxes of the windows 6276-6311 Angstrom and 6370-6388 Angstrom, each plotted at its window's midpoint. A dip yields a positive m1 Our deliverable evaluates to 0.7 Angstrom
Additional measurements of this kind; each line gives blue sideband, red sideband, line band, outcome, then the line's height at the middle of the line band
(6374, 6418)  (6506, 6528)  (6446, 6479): 0.9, 119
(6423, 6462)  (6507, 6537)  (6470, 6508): 1.3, 118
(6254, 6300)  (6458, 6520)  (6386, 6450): -0.2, 116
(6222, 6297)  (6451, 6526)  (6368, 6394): -0.8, 115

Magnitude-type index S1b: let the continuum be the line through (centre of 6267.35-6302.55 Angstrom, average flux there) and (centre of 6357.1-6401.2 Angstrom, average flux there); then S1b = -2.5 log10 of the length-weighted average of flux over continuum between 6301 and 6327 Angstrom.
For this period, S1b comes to 0.02 mag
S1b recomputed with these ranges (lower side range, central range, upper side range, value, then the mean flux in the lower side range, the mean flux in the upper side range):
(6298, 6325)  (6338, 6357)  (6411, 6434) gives -0.03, 115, 117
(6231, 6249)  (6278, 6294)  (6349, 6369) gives -0.05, 112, 115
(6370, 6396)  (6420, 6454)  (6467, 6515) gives 0.02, 119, 115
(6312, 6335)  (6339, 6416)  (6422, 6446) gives -0.01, 117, 115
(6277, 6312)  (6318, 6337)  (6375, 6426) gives 0.00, 117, 117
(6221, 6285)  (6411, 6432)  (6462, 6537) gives -0.02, 115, 116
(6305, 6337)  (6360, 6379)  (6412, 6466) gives 0.02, 117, 116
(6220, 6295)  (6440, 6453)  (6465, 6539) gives 0.03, 115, 116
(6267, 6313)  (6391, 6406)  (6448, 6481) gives 0.01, 117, 116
